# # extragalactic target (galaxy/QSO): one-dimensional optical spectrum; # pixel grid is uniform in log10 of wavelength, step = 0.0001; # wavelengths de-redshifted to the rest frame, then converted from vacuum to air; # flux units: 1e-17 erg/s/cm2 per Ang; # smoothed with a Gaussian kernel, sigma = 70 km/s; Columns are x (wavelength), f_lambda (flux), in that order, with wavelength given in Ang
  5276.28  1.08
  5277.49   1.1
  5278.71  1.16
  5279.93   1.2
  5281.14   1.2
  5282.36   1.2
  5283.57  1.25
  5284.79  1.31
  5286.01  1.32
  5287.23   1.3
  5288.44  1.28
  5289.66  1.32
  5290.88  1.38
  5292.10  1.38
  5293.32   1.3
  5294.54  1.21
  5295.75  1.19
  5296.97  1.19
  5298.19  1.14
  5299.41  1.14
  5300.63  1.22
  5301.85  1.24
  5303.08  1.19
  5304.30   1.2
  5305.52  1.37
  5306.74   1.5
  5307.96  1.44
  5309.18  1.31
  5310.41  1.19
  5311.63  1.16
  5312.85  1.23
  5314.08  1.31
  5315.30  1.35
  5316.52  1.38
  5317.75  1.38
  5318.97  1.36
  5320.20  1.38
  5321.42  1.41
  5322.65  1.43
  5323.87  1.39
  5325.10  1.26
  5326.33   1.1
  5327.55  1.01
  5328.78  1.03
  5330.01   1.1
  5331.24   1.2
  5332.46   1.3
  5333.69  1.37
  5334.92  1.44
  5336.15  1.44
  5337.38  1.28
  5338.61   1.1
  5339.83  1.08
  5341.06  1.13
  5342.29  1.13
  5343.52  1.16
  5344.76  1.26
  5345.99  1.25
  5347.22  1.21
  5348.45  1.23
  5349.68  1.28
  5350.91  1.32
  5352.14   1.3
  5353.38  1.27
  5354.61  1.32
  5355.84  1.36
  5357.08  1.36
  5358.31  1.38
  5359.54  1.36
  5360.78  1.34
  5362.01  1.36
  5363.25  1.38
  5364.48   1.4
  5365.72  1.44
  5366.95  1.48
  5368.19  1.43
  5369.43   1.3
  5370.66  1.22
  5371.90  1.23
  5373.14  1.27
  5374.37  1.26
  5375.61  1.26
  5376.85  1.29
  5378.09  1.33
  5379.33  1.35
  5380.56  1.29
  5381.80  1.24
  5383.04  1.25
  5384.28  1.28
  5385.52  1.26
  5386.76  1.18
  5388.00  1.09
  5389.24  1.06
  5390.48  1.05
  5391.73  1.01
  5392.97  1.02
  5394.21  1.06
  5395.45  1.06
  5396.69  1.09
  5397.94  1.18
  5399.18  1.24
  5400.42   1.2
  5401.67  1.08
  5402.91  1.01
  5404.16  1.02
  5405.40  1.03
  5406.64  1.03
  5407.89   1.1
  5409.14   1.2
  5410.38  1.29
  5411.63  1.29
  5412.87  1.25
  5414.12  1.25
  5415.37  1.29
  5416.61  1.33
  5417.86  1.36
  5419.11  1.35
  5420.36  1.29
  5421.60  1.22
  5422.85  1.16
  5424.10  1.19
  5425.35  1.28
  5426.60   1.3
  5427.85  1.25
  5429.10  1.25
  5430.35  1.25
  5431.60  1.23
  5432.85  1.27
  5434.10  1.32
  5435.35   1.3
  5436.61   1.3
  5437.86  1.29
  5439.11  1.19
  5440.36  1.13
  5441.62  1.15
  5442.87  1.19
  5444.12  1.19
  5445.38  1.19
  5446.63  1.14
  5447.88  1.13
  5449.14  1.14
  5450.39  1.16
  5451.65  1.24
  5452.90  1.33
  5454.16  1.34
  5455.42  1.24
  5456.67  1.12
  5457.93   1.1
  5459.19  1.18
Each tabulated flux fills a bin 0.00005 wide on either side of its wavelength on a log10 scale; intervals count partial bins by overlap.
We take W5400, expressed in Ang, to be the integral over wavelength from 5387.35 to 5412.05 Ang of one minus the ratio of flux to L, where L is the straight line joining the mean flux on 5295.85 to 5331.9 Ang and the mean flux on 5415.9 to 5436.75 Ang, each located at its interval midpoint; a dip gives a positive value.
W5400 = 3.23 Ang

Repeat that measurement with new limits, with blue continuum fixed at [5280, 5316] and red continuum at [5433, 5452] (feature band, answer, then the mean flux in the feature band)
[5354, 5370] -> -1.8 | 1.38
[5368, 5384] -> -0.6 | 1.28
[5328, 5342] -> 0.4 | 1.22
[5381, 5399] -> 1.4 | 1.13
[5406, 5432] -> -0.7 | 1.25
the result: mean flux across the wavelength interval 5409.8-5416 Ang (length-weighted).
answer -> 1.27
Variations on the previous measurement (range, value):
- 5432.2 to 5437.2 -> 1.3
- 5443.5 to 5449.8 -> 1.16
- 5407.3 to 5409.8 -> 1.15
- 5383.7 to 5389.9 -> 1.17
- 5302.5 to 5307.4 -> 1.32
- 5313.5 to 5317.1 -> 1.35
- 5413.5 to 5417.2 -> 1.29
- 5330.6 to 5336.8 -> 1.35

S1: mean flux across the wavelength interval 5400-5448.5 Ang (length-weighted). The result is 1.21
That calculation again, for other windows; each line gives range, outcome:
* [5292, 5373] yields 1.28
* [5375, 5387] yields 1.28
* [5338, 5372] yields 1.29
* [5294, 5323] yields 1.29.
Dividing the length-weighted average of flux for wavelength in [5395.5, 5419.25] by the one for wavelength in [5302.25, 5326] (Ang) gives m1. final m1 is 0.89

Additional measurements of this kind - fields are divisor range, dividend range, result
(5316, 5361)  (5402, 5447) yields 0.96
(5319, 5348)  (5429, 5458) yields 0.98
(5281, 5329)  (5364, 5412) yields 0.94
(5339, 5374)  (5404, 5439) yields 0.96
